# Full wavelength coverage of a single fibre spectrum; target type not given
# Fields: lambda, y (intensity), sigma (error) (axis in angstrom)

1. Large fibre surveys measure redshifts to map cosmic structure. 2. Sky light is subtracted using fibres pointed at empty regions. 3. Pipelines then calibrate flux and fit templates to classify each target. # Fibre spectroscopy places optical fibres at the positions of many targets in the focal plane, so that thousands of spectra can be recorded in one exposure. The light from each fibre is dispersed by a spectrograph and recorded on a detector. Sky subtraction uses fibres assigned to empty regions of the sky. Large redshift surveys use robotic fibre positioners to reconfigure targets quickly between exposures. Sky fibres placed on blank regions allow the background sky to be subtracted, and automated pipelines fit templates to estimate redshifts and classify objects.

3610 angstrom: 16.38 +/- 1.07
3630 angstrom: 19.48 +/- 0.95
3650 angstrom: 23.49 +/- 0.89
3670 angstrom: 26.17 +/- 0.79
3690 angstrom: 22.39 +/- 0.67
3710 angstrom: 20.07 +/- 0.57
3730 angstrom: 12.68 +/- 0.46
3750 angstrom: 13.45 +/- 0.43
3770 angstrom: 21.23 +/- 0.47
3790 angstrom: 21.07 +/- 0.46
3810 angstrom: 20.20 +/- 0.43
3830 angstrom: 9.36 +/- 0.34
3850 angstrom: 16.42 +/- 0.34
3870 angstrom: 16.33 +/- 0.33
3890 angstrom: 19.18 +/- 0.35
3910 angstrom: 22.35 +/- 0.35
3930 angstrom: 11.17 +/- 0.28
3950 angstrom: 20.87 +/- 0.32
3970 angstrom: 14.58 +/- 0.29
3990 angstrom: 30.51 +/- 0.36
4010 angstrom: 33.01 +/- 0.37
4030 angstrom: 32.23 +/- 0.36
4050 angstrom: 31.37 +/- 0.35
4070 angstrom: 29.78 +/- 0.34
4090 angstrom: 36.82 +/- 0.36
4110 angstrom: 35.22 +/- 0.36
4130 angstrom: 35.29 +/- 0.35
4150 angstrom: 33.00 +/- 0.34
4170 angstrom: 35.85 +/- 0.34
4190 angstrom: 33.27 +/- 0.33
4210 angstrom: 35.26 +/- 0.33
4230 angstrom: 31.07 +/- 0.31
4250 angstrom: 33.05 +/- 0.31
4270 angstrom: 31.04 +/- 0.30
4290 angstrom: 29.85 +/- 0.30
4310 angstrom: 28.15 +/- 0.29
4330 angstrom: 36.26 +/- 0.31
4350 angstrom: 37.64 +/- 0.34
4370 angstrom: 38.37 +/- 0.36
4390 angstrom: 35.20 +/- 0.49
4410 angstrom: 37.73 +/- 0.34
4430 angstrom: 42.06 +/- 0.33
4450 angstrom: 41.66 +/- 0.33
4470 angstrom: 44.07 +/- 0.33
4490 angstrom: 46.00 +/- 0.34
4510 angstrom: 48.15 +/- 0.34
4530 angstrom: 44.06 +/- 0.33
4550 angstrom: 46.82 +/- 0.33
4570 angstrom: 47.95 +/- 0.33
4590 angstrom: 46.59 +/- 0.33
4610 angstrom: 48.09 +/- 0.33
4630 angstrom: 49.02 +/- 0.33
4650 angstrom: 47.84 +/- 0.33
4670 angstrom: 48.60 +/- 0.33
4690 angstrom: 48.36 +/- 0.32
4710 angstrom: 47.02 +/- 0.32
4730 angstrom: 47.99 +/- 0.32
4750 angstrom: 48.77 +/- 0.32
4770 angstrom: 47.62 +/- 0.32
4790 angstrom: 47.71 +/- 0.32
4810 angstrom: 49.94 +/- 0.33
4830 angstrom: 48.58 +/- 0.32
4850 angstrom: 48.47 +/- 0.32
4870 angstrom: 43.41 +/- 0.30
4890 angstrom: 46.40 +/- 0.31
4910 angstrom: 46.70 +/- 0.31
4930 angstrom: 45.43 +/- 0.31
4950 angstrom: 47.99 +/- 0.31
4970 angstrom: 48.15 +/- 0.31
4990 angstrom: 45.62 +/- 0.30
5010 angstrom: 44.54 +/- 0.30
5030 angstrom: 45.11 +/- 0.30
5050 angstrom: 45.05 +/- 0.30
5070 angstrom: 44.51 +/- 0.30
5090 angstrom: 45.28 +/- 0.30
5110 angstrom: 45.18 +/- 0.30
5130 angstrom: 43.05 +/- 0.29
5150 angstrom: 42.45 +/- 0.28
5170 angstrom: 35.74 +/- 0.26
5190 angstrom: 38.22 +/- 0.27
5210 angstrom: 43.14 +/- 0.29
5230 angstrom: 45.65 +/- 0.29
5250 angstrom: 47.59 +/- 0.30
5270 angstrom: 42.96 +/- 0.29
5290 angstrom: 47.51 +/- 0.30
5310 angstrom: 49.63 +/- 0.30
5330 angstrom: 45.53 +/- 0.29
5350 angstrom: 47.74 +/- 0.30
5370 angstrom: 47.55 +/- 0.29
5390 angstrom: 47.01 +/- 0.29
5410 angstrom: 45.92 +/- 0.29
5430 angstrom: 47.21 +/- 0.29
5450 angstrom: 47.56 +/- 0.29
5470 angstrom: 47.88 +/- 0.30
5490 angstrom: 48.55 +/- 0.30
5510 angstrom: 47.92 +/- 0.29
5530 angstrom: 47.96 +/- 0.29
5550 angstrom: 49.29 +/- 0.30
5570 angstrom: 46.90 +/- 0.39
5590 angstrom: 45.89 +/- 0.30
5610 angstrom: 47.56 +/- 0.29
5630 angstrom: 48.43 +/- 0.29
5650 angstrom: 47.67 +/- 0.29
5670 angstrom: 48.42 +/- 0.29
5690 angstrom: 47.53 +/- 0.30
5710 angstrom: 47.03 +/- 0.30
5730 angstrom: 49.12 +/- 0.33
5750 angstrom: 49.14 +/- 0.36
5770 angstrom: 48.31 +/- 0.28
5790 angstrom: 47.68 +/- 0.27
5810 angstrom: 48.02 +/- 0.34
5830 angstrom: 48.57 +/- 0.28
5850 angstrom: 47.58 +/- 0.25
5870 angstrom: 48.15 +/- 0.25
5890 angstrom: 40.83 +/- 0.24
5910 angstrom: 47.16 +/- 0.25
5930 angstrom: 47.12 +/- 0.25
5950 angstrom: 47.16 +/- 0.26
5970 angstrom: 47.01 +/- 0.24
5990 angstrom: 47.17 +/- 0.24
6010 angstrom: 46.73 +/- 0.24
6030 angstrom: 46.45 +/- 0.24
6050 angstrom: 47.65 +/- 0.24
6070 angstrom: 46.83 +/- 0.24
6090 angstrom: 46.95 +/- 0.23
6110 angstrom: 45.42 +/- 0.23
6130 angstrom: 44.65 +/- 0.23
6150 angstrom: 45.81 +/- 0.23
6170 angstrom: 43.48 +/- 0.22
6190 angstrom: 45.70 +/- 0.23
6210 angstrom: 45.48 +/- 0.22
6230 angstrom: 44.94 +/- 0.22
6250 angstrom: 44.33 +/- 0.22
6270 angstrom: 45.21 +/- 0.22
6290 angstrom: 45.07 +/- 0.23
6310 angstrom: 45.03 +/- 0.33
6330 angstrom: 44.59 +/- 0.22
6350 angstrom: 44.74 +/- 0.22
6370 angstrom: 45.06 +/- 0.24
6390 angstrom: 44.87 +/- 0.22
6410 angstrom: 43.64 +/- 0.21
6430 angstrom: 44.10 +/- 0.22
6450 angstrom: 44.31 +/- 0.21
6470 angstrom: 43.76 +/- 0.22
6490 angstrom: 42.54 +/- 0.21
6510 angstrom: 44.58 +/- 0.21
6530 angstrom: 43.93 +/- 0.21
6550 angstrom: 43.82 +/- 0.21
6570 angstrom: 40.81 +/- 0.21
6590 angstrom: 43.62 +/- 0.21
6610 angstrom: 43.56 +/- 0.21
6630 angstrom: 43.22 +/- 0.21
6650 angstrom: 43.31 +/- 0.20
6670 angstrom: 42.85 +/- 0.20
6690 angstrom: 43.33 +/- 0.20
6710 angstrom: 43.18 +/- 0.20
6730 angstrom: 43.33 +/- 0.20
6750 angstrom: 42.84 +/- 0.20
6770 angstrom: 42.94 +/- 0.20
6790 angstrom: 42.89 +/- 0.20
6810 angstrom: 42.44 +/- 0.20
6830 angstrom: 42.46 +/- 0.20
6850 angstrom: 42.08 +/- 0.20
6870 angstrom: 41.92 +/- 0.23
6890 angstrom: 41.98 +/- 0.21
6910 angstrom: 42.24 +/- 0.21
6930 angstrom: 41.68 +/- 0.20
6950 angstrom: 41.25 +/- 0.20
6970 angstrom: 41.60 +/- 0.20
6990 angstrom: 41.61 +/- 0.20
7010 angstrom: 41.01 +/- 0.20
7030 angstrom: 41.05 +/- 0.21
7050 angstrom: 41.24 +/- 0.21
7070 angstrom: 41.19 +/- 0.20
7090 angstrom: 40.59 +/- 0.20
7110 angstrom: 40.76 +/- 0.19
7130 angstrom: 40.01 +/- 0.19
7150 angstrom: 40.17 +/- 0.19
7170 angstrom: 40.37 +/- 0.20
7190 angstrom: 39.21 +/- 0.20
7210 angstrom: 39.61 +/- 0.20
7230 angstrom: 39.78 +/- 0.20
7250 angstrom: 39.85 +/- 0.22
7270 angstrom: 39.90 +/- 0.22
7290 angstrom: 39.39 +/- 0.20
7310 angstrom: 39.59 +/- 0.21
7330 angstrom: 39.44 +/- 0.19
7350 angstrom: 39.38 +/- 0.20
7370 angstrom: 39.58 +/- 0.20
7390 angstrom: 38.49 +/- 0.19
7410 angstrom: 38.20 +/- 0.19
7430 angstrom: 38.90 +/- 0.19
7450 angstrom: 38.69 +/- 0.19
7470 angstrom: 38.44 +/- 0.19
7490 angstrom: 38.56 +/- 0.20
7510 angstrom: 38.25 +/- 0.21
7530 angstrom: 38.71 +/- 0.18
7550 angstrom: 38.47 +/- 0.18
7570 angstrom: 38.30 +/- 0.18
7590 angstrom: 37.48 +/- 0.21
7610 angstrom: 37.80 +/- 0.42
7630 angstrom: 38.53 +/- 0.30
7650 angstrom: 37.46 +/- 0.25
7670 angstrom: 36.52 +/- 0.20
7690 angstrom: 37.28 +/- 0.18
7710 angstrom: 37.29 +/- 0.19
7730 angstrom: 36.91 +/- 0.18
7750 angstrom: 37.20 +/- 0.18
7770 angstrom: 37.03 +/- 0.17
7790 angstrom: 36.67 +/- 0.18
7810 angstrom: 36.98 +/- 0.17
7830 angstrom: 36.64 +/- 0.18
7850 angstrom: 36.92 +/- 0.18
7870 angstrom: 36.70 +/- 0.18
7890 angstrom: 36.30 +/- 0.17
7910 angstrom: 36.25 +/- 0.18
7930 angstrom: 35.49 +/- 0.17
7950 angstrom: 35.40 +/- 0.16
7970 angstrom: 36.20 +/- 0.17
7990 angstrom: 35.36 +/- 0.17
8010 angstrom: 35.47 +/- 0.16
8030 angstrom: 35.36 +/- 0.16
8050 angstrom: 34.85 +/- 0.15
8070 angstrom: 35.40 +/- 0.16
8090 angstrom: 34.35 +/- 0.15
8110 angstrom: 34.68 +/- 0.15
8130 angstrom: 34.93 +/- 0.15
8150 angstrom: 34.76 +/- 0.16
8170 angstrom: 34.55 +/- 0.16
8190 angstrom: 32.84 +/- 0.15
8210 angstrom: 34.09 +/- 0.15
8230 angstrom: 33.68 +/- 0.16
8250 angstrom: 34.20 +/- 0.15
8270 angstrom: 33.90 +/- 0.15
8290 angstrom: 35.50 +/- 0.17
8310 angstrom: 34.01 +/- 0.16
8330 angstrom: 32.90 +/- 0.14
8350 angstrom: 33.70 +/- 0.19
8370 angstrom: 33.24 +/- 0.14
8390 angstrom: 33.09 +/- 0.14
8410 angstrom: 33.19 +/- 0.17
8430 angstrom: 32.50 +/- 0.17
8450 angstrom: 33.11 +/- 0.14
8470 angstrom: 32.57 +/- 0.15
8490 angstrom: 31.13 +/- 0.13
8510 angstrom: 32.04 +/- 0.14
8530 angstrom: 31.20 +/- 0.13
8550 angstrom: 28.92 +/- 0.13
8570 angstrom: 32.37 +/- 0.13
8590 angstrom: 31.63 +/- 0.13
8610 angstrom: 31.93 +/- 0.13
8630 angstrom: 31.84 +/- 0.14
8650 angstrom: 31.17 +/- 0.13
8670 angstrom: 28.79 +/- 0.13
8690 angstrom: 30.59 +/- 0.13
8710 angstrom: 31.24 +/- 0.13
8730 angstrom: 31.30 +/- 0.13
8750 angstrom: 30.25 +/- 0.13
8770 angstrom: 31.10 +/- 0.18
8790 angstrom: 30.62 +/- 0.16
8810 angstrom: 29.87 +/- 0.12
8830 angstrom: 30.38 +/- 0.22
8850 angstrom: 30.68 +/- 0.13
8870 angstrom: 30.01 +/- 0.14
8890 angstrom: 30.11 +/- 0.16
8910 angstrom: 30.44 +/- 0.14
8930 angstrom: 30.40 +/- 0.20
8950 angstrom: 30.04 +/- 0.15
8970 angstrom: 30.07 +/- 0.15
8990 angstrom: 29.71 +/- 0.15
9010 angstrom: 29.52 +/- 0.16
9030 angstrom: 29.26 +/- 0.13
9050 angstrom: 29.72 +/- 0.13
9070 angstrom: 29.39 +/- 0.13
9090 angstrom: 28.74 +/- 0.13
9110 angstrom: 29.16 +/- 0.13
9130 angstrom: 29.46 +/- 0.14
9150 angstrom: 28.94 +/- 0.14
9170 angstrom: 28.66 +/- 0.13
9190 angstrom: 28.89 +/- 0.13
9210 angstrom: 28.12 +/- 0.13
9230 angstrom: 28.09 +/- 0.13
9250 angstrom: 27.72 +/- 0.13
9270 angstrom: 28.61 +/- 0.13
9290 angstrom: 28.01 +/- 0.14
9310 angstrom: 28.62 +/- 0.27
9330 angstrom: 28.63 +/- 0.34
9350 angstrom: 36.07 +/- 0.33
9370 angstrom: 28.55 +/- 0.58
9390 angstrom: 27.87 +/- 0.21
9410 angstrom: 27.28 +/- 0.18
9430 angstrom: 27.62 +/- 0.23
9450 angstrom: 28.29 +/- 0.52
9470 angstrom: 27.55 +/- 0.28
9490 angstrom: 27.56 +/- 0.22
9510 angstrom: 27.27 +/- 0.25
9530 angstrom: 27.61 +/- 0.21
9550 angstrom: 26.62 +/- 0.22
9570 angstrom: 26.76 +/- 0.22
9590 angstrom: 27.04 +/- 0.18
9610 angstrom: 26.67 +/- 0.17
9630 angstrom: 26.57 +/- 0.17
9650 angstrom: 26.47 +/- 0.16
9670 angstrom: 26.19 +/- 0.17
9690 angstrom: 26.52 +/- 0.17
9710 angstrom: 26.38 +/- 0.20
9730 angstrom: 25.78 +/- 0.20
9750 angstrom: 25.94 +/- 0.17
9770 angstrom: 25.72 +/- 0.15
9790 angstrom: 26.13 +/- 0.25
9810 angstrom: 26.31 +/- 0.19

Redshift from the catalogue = 0.000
